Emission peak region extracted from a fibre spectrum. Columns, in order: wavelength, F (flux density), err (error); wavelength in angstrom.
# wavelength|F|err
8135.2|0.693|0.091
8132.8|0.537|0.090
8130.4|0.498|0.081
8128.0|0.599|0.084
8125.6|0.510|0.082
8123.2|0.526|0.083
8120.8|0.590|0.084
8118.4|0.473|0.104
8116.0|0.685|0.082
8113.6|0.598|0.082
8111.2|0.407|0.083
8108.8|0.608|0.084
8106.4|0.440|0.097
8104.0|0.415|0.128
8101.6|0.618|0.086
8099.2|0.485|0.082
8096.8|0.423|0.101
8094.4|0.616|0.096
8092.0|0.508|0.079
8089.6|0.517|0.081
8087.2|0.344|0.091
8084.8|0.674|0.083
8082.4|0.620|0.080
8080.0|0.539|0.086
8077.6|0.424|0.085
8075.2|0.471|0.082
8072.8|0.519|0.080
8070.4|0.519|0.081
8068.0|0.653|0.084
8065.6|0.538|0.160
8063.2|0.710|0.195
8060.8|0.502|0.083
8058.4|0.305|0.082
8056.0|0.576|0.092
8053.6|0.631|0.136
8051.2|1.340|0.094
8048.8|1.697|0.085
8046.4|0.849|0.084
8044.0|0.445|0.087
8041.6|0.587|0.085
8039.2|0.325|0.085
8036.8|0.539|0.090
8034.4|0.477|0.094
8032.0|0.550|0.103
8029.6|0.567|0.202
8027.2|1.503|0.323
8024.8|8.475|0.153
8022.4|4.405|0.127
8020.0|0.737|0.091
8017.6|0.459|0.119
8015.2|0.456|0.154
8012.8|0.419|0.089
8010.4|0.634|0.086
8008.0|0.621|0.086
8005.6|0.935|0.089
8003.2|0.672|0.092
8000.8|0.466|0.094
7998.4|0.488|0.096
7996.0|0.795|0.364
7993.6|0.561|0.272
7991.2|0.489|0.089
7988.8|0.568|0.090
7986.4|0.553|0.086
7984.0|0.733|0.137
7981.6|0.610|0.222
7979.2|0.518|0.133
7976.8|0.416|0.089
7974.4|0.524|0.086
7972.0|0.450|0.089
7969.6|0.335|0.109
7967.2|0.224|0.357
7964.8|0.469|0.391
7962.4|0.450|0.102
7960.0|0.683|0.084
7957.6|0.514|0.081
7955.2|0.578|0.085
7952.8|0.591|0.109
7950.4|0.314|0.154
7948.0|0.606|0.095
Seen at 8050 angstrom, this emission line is [N II]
